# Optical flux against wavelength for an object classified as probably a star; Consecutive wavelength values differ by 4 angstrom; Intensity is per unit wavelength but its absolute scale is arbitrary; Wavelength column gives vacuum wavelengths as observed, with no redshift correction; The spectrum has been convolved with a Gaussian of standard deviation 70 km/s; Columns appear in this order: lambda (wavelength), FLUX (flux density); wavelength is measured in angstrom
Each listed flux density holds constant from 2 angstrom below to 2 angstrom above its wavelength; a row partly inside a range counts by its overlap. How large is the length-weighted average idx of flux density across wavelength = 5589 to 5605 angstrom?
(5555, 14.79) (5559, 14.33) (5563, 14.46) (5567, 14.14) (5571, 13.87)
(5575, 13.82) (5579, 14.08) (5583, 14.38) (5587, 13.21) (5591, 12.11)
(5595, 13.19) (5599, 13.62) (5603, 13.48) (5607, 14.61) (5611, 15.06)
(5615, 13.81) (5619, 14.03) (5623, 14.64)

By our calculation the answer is 13.1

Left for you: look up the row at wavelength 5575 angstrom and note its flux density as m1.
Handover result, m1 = 13.82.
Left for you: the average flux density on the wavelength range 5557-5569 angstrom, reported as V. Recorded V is 14.3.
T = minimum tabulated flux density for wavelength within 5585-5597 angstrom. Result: 12.11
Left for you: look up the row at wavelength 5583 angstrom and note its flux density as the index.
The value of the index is 14.38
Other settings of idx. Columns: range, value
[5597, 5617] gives 14.1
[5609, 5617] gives 14.4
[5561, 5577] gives 14.1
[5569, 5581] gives 13.9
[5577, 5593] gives 13.4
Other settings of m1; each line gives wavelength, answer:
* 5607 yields 14.61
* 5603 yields 13.48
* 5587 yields 13.21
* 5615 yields 13.81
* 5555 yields 14.79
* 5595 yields 13.19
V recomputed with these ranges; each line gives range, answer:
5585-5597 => 12.8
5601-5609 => 14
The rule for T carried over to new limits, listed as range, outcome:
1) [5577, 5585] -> 14.08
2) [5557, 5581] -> 13.82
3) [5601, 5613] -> 13.48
